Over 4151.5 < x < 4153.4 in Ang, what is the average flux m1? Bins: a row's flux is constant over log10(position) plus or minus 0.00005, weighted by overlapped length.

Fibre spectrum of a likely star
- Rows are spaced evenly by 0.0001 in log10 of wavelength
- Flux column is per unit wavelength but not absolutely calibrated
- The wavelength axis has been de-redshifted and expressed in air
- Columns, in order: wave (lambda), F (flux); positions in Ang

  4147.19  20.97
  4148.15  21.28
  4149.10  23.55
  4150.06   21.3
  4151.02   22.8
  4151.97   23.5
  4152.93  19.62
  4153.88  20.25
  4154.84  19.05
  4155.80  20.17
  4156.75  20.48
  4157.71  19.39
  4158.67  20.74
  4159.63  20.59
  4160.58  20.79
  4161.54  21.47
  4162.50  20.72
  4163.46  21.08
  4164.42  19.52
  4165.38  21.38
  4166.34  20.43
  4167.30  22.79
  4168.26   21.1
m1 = 21.5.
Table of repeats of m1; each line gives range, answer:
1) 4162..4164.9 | 20.4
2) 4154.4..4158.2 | 19.8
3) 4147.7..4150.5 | 22.1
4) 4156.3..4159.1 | 20.2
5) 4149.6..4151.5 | 22.1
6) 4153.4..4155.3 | 19.7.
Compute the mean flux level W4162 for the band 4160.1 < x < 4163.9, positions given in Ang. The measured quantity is 21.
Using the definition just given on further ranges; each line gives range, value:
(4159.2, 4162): 21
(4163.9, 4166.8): 20.4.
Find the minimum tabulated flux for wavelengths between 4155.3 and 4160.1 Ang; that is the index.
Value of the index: 19.39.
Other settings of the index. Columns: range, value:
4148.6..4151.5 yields 21.3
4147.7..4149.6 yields 21.28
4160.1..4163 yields 20.72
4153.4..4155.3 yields 19.05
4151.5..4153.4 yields 19.62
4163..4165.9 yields 19.52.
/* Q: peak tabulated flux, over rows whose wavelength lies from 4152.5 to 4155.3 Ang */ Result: 20.25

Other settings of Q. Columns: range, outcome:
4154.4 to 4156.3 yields 20.17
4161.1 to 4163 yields 21.47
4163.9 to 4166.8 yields 21.38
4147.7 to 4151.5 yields 23.55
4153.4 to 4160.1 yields 20.74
